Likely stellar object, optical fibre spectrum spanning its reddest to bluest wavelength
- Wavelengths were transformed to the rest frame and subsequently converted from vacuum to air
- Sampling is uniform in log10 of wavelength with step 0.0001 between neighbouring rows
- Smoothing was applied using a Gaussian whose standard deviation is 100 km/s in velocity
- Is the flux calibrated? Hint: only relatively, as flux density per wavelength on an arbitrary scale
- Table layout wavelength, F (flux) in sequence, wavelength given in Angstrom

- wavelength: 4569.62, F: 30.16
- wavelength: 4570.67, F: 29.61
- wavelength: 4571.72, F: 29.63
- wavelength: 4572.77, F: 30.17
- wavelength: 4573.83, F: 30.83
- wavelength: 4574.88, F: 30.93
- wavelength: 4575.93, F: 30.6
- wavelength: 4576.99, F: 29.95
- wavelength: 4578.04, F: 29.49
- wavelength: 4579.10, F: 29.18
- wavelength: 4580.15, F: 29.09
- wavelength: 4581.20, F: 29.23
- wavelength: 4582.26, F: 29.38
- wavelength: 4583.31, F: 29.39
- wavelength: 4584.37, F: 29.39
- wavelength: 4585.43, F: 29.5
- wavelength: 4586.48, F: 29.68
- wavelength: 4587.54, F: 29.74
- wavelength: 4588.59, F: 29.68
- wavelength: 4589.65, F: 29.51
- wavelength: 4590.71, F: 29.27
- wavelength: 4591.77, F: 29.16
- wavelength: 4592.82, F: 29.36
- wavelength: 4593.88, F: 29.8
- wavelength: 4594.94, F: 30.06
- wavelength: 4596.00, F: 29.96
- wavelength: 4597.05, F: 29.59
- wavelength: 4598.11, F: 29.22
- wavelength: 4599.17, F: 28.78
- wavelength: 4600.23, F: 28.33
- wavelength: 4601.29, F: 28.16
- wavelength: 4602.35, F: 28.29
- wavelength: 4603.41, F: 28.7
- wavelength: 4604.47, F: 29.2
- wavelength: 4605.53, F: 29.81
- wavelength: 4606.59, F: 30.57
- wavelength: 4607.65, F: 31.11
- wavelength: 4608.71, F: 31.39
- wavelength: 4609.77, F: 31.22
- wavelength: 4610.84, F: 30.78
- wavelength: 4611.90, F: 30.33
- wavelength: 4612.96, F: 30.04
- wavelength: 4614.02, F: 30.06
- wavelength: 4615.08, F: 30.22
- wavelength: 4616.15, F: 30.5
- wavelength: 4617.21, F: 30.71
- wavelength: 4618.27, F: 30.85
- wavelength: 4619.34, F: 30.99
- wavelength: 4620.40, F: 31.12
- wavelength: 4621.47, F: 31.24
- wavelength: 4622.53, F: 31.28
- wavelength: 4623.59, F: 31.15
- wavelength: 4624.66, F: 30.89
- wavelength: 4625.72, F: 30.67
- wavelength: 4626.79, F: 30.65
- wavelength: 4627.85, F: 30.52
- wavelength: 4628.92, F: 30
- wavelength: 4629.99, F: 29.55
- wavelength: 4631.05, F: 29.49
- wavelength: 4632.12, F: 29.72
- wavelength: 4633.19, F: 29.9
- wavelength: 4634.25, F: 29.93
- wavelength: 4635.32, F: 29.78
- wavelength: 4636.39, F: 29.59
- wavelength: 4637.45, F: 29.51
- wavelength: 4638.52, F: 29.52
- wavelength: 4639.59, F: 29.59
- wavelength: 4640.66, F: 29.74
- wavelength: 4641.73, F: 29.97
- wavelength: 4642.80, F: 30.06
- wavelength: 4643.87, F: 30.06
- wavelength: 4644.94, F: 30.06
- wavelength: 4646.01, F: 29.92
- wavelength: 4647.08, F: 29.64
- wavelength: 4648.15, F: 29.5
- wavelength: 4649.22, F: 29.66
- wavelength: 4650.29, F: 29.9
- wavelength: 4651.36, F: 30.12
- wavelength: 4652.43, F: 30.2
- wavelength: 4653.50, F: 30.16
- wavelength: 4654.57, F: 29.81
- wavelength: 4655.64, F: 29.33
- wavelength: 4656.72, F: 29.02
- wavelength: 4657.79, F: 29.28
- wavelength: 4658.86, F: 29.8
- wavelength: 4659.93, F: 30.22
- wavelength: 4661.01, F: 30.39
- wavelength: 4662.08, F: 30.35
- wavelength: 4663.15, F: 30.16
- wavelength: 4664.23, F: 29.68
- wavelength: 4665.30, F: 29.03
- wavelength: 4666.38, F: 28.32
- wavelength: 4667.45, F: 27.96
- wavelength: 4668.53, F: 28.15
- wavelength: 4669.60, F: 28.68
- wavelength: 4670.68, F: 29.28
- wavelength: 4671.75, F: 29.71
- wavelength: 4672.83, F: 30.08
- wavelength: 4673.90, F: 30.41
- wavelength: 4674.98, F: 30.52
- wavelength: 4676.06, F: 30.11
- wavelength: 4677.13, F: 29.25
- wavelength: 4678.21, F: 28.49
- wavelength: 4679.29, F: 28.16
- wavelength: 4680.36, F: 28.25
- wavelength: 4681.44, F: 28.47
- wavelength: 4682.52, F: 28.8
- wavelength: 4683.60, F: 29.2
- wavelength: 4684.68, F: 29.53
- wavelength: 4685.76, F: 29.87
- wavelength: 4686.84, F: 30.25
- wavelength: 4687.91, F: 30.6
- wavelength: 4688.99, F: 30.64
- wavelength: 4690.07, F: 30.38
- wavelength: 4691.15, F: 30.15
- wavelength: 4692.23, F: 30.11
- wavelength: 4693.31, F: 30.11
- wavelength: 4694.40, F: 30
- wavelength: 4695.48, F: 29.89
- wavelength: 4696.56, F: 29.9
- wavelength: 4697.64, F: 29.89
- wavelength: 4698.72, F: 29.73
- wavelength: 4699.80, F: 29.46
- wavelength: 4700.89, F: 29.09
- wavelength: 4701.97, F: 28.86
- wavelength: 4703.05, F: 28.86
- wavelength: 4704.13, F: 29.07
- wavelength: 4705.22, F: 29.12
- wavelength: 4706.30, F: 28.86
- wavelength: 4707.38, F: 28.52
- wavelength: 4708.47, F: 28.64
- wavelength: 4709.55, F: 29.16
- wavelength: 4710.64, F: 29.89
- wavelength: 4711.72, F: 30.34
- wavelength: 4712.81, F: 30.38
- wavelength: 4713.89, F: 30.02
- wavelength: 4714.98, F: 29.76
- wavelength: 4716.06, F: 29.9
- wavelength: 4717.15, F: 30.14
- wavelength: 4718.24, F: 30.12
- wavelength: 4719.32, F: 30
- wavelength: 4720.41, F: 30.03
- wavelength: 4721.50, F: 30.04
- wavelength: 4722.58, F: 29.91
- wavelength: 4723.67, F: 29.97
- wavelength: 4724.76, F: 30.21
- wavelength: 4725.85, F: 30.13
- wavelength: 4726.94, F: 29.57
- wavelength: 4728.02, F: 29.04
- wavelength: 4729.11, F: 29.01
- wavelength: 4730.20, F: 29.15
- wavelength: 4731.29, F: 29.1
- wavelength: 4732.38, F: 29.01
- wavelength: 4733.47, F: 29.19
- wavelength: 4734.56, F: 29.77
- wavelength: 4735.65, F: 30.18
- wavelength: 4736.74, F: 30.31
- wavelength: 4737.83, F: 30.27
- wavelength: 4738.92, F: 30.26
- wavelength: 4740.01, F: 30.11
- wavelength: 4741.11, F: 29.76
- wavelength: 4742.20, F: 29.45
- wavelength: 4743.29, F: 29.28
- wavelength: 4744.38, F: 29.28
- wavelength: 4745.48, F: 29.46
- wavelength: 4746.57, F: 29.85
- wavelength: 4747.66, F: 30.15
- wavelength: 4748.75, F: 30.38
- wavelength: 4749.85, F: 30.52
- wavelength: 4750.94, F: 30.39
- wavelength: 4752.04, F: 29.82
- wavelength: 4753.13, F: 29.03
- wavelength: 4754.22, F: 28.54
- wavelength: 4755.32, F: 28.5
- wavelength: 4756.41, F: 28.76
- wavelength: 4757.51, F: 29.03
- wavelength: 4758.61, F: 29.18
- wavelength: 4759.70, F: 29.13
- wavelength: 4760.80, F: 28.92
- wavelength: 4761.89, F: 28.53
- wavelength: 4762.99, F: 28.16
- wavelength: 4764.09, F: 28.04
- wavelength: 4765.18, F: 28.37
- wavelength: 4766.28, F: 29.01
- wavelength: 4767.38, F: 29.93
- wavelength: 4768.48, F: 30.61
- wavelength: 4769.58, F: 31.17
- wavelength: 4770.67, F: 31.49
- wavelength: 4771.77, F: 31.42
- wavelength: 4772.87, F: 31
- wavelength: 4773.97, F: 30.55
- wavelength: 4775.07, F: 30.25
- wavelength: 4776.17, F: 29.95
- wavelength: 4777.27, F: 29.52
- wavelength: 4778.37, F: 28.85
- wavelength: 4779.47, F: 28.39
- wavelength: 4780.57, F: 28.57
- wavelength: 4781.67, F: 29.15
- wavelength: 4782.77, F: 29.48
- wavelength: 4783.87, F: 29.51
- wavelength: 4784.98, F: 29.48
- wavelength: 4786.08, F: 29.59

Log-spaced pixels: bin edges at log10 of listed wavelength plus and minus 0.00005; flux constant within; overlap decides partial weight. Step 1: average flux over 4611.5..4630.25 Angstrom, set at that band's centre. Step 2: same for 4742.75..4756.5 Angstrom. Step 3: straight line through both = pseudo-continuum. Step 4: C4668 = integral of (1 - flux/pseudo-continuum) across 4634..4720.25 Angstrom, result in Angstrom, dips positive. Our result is 1.6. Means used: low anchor 30.6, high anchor 29.6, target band 29.6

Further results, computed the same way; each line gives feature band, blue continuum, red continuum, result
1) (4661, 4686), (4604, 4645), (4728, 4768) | 0.6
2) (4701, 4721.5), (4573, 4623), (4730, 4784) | 0.1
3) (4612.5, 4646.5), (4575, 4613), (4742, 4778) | -0.7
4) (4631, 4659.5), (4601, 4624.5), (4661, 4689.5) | 0.1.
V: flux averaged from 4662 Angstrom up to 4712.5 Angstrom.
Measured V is 29.4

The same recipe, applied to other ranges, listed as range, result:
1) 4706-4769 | 29.5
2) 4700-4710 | 28.9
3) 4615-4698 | 29.8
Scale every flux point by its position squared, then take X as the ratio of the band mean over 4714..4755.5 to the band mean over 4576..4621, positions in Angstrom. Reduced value 1.1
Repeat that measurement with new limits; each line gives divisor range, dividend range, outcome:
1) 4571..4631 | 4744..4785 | 1.06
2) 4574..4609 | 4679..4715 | 1.05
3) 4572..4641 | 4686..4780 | 1.05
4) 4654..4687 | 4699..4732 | 1.03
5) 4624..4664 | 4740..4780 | 1.04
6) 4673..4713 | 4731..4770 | 1.02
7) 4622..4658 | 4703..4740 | 1.03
